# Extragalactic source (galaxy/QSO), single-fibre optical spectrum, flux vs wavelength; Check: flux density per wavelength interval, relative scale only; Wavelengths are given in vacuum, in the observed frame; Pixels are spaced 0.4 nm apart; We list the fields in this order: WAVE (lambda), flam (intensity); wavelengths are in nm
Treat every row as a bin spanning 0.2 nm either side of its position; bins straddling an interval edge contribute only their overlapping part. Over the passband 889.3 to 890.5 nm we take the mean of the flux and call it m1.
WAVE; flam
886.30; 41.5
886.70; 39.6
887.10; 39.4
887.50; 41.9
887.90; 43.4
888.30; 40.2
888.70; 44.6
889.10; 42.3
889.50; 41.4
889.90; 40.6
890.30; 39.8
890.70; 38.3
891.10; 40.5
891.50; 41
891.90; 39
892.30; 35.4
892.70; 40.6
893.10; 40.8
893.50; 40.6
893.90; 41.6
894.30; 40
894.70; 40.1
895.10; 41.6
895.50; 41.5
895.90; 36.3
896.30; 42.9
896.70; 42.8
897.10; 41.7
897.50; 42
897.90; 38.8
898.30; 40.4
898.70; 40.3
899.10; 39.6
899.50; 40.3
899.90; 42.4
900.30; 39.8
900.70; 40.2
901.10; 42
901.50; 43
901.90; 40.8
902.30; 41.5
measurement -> 40.6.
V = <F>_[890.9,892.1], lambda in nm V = 40.2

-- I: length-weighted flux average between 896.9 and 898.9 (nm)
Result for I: 40.6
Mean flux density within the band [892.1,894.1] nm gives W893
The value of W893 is 39.8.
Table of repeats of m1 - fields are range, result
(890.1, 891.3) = 39.5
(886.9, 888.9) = 41.9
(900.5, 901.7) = 41.7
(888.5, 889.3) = 43.5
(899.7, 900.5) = 41.1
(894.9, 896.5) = 40.6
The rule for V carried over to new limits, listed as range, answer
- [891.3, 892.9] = 39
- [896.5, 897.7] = 42.2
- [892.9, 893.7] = 40.7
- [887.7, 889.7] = 42.4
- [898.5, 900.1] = 40.7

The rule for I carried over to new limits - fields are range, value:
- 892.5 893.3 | 40.7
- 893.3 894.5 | 40.7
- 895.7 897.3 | 40.9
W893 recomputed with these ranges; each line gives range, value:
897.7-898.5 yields 39.6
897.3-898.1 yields 40.4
